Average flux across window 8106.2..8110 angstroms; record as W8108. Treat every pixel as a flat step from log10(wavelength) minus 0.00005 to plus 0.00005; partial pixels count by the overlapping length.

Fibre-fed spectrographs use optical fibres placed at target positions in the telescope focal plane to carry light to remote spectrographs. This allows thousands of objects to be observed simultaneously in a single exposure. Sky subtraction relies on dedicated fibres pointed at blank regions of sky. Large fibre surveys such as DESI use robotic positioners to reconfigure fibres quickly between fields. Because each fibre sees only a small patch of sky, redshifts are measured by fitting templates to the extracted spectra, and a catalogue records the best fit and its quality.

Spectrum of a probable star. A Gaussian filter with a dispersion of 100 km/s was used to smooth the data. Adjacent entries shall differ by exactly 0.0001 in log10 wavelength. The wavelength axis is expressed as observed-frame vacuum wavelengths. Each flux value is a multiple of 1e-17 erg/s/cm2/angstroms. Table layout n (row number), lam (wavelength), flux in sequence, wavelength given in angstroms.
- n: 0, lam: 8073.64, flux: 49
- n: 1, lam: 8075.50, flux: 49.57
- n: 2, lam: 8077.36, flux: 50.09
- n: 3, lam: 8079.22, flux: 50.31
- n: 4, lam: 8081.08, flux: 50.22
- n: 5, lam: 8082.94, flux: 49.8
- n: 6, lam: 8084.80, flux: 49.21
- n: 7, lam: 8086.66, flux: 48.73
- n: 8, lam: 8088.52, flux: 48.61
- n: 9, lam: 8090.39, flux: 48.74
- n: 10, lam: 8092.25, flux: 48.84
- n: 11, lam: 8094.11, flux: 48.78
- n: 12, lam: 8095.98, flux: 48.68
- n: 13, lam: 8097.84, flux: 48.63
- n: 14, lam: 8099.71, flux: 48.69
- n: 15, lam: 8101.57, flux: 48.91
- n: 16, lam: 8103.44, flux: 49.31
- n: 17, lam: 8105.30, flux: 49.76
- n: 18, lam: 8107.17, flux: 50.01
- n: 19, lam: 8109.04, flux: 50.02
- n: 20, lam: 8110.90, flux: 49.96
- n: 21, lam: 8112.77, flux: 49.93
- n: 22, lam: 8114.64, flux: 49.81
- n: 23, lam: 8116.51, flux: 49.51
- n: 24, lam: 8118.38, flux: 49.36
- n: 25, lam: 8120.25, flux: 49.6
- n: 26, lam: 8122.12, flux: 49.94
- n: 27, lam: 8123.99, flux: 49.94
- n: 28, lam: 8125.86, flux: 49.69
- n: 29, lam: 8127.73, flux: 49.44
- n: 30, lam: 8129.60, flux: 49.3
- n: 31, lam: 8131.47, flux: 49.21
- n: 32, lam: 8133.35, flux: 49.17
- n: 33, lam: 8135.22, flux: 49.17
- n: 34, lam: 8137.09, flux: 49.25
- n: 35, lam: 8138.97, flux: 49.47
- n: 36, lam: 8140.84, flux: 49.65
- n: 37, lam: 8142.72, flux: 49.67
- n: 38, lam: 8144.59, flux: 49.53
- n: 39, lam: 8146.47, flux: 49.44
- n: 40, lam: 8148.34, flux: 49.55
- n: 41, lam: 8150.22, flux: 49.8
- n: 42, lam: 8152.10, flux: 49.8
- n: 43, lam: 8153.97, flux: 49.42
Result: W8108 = 50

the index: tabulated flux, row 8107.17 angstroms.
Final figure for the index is 50.01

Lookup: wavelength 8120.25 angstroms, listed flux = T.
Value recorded 49.6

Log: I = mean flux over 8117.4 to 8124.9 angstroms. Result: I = 49.7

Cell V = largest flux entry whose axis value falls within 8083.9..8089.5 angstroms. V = 49.21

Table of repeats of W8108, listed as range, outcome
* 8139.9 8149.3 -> 49.6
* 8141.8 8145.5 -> 49.7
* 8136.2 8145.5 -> 49.5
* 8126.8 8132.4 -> 49.4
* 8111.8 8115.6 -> 49.8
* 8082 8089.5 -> 49.1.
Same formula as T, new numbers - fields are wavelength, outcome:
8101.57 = 48.91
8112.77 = 49.93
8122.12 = 49.94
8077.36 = 50.09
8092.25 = 48.84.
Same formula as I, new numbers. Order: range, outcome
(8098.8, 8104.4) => 49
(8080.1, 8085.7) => 49.8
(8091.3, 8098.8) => 48.7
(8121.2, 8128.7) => 49.8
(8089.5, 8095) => 48.8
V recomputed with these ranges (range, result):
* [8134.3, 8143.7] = 49.67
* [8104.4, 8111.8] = 50.02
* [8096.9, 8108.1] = 50.01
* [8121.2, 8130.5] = 49.94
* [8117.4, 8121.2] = 49.6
